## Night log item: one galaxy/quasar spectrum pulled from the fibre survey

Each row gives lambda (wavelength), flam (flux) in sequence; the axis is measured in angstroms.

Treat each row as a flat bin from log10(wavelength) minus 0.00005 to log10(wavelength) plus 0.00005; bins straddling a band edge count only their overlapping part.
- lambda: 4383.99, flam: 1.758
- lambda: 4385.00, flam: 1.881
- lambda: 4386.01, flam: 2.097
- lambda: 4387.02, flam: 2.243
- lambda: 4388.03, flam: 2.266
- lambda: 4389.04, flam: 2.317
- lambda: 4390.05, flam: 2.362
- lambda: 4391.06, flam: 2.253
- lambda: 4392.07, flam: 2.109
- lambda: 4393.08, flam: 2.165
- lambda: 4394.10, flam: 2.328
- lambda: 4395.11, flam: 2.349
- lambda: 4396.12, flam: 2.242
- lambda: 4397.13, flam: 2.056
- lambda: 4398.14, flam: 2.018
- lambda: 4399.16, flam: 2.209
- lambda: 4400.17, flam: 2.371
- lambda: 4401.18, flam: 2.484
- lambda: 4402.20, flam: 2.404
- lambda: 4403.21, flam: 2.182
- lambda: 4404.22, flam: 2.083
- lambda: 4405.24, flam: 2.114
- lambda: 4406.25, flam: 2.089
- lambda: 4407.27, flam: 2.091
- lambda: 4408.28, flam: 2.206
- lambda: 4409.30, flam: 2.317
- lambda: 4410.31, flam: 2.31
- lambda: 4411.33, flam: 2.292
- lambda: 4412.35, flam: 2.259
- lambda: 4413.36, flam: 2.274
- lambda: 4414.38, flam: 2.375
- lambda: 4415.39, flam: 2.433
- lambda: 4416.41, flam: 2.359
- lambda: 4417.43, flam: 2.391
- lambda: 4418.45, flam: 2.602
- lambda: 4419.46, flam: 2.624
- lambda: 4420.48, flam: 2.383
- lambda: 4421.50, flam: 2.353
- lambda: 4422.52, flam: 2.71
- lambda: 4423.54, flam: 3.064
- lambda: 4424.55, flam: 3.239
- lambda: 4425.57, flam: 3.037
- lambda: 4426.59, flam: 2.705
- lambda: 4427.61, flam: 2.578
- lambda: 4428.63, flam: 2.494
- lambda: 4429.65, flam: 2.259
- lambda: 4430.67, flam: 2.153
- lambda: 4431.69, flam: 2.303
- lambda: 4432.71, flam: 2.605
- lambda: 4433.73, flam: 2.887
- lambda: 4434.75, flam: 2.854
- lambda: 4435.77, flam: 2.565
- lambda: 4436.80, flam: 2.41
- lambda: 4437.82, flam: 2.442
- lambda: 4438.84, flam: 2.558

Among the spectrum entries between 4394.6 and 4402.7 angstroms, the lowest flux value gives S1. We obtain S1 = 2.018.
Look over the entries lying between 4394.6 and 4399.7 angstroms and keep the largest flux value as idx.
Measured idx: 2.349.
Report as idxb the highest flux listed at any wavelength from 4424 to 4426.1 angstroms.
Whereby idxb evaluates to 3.239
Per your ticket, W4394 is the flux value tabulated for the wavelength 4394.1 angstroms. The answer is 2.328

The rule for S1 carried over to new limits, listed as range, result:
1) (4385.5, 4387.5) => 2.097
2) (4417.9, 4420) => 2.602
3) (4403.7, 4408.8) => 2.083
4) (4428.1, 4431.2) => 2.153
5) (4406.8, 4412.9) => 2.091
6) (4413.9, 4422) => 2.353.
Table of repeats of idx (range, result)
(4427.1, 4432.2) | 2.578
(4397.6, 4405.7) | 2.484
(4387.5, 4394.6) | 2.362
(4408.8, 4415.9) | 2.433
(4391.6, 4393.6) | 2.165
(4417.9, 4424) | 3.064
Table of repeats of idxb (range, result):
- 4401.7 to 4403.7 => 2.404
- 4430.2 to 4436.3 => 2.887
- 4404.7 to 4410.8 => 2.317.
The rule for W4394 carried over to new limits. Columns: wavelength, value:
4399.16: 2.209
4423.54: 3.064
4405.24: 2.114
